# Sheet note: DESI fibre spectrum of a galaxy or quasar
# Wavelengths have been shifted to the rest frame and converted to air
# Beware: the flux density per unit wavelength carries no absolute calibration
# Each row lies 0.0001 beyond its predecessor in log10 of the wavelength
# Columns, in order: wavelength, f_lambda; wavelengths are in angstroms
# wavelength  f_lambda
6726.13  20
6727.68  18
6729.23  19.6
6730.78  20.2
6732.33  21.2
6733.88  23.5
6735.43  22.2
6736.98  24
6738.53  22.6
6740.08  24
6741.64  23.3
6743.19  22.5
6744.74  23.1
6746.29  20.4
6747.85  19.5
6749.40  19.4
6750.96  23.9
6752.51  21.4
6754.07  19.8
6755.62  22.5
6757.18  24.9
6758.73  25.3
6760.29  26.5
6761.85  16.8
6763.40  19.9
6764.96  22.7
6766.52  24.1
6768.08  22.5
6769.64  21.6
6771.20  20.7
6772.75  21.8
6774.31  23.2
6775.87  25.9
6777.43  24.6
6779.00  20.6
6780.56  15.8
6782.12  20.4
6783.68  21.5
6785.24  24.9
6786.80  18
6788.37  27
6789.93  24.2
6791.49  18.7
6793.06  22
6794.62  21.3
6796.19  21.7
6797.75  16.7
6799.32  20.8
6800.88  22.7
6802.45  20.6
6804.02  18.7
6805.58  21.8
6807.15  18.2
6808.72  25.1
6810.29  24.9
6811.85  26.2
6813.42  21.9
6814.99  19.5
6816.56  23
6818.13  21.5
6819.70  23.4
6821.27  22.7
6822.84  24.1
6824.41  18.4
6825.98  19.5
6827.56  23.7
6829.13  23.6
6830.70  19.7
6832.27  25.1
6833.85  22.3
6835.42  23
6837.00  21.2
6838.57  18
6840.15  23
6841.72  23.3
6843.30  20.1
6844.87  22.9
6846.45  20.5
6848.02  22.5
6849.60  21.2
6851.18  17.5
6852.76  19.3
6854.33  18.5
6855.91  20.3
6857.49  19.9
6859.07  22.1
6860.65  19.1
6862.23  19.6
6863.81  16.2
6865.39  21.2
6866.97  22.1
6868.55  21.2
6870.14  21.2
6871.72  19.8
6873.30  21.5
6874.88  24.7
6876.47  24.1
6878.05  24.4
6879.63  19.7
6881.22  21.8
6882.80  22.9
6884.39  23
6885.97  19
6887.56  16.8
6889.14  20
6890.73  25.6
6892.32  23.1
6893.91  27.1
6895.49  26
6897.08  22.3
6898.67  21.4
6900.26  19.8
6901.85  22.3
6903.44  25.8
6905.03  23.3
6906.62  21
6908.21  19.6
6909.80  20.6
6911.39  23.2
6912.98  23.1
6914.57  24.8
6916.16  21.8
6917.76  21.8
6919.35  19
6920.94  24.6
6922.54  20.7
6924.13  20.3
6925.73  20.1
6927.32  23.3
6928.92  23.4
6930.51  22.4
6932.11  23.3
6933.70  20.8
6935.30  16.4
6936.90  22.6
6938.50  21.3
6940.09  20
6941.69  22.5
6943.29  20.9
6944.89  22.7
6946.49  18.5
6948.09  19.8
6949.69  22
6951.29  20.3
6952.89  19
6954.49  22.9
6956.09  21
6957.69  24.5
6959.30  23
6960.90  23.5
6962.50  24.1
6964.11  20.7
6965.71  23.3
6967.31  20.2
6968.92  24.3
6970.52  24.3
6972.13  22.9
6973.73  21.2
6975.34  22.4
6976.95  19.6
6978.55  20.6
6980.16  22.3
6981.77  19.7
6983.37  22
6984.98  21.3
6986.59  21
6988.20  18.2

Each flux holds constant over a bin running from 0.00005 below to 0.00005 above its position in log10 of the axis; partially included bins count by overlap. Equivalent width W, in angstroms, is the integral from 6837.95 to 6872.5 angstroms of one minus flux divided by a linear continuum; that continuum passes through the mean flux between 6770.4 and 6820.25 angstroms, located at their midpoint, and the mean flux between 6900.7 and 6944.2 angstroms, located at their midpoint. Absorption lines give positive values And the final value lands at 2.1 angstroms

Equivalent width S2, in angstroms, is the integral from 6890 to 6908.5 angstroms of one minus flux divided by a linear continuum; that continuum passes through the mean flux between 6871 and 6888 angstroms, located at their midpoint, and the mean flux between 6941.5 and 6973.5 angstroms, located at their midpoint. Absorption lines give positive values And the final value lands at -1.2 angstroms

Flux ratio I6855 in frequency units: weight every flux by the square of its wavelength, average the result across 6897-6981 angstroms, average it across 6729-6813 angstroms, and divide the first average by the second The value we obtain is 1.0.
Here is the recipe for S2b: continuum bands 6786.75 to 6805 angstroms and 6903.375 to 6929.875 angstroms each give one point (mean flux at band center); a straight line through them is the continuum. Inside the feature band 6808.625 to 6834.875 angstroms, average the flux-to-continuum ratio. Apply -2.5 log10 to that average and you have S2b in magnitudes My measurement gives -0.06 mag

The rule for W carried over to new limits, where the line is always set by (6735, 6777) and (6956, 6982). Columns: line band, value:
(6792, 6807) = 1.23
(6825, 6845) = 0.43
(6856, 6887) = 1.62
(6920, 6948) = 1.21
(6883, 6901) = 0.09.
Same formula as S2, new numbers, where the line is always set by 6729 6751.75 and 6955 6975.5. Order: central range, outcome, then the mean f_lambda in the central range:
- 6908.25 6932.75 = 0.6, 22.1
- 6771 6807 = 1.2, 21.4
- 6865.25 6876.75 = 0.3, 21.9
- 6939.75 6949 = 0.8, 20.8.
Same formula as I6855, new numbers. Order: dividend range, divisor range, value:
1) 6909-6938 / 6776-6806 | 1.07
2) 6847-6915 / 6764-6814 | 1.01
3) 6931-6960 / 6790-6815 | 1.03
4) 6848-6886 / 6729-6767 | 0.98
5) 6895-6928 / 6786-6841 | 1.04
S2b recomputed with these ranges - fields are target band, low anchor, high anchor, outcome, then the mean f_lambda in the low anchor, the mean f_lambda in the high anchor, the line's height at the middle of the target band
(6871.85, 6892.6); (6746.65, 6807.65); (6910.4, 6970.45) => -0.01 mag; 21.6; 21.8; 21.7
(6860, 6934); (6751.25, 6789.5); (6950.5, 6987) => 0.01 mag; 22.2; 21.9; 22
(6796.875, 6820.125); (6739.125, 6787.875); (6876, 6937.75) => 0.02 mag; 22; 22.1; 22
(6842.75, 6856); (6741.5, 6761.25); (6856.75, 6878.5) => 0.05 mag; 22.4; 21.2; 21.4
